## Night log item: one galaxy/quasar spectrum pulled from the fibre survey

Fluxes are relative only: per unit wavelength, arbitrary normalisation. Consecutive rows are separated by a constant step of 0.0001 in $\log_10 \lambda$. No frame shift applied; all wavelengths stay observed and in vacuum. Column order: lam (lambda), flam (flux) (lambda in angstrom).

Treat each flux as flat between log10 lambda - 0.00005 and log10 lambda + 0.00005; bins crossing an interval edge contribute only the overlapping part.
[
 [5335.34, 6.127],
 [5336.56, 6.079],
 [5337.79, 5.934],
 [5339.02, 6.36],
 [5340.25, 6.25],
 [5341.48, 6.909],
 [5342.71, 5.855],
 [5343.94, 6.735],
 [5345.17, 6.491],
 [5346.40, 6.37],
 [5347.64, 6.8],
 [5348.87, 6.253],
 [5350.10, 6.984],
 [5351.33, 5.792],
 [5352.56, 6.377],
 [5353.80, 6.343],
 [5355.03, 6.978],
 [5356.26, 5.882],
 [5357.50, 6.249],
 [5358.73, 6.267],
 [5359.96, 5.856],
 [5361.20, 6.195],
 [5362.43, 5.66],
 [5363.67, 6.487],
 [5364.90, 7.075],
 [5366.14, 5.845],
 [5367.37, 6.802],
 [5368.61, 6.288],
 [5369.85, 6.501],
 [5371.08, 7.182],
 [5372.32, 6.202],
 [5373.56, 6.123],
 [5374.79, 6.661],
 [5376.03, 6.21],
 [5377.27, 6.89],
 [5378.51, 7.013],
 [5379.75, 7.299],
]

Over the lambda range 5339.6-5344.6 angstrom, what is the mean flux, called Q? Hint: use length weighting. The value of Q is 6.44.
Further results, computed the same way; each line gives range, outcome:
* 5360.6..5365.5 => 6.36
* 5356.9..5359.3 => 6.27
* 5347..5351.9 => 6.46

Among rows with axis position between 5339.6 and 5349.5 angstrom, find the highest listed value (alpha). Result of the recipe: 6.909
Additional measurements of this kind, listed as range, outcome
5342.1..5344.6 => 6.735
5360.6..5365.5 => 7.075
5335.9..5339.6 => 6.36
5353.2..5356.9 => 6.978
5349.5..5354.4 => 6.984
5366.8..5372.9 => 7.182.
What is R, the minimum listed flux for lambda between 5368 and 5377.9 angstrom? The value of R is 6.123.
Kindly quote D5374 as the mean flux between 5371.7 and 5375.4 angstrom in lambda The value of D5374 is 6.33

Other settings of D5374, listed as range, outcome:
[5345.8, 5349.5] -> 6.47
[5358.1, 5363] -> 6.01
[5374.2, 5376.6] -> 6.43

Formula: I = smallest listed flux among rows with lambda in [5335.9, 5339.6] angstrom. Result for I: 5.934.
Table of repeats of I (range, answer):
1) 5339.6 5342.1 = 6.25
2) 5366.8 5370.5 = 6.288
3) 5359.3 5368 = 5.66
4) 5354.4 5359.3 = 5.882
